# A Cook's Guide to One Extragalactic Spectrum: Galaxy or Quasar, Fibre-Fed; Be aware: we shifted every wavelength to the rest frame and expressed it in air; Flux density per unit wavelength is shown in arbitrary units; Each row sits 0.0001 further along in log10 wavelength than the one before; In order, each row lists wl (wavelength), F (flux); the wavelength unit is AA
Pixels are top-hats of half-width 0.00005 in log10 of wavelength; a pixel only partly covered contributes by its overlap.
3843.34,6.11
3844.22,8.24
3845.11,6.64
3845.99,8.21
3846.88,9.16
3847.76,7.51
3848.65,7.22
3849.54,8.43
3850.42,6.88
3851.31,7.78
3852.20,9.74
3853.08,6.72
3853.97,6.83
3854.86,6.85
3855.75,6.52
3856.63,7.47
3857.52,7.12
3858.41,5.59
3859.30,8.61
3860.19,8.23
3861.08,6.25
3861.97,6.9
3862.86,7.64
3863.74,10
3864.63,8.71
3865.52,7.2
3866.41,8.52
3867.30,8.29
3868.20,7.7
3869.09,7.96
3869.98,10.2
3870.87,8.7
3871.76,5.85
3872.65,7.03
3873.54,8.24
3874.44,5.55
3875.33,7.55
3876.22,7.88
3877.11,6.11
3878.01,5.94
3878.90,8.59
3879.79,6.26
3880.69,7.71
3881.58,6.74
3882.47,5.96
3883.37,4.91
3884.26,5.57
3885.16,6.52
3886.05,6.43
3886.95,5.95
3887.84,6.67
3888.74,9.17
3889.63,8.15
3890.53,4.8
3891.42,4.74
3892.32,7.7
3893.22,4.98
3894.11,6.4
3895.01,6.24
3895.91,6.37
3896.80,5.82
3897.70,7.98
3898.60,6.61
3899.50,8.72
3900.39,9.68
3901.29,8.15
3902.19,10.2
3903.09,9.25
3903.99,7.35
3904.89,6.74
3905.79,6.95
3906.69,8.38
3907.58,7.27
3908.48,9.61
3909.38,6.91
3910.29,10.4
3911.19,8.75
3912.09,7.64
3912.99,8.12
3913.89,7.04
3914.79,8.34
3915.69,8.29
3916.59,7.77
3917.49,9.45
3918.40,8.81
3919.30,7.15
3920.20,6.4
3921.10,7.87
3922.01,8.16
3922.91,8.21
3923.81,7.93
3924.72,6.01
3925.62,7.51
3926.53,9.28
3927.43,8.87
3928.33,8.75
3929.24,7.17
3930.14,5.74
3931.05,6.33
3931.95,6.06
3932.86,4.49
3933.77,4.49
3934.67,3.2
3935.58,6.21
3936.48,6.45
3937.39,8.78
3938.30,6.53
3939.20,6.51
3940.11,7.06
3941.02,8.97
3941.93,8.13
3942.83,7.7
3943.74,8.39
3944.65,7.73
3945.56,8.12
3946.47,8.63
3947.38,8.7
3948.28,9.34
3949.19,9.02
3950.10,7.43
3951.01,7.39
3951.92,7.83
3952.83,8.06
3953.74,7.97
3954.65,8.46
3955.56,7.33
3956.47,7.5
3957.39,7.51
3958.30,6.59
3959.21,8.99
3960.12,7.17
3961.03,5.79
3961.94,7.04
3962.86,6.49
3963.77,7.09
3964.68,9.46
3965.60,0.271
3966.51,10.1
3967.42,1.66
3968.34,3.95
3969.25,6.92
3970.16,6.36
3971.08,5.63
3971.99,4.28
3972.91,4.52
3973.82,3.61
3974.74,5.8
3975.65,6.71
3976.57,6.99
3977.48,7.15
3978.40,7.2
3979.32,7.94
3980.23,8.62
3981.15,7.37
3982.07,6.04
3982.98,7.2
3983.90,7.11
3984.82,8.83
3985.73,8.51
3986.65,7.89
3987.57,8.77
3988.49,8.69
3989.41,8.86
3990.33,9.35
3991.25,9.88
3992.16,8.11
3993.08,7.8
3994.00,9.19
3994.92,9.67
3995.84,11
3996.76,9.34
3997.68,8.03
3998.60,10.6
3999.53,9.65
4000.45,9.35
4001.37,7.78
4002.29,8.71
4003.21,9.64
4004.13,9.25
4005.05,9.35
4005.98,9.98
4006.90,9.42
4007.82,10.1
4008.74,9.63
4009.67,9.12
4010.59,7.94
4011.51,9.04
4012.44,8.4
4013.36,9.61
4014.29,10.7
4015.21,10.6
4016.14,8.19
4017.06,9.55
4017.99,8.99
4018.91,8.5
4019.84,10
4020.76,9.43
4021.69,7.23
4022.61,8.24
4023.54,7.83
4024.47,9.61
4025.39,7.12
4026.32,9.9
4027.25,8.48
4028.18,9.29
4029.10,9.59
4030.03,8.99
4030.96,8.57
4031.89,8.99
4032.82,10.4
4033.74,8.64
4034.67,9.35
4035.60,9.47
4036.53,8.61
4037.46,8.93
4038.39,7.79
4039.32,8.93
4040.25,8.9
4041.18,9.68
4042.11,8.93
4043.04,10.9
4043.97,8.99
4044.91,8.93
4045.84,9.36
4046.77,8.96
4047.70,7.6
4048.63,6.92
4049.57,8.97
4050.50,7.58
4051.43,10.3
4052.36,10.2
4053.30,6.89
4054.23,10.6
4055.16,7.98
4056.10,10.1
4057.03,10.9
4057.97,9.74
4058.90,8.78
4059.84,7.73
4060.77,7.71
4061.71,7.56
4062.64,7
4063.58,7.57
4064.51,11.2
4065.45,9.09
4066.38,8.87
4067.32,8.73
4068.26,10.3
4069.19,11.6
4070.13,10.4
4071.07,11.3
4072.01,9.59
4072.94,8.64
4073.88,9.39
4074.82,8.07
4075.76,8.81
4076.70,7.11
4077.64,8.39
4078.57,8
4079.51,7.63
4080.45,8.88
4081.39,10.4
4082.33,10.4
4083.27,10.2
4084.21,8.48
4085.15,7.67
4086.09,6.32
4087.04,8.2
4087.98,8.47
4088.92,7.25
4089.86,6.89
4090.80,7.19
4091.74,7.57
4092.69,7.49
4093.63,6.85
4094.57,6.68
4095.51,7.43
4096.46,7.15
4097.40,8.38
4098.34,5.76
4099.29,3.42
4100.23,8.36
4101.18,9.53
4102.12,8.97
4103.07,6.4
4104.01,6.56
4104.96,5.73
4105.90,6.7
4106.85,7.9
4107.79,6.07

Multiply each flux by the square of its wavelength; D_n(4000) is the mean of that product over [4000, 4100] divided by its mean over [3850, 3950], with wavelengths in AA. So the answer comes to 1.27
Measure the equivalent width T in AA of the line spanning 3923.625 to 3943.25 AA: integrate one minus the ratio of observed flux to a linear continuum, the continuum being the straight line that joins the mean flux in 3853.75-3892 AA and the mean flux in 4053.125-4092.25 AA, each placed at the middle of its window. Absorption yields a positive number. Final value 1.90 AA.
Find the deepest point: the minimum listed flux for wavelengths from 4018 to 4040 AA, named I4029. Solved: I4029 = 7.12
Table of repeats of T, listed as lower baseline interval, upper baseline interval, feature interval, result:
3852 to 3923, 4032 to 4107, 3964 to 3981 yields 4.2 AA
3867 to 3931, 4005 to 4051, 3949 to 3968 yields 2.6 AA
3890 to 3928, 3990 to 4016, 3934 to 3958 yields 2.1 AA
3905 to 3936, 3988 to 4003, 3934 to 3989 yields 8.3 AA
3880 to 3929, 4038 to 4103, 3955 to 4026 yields 0.7 AA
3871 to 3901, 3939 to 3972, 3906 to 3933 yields -3.1 AA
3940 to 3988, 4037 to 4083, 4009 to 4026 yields -1.5 AA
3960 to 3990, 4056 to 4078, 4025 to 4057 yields -2.3 AA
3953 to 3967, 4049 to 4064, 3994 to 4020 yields -4.7 AA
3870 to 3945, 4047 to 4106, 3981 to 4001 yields -2.3 AA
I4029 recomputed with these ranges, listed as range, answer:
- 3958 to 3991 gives 0.271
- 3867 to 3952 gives 3.2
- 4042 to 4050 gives 6.92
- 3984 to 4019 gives 7.78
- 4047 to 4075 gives 6.89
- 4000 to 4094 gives 6.32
